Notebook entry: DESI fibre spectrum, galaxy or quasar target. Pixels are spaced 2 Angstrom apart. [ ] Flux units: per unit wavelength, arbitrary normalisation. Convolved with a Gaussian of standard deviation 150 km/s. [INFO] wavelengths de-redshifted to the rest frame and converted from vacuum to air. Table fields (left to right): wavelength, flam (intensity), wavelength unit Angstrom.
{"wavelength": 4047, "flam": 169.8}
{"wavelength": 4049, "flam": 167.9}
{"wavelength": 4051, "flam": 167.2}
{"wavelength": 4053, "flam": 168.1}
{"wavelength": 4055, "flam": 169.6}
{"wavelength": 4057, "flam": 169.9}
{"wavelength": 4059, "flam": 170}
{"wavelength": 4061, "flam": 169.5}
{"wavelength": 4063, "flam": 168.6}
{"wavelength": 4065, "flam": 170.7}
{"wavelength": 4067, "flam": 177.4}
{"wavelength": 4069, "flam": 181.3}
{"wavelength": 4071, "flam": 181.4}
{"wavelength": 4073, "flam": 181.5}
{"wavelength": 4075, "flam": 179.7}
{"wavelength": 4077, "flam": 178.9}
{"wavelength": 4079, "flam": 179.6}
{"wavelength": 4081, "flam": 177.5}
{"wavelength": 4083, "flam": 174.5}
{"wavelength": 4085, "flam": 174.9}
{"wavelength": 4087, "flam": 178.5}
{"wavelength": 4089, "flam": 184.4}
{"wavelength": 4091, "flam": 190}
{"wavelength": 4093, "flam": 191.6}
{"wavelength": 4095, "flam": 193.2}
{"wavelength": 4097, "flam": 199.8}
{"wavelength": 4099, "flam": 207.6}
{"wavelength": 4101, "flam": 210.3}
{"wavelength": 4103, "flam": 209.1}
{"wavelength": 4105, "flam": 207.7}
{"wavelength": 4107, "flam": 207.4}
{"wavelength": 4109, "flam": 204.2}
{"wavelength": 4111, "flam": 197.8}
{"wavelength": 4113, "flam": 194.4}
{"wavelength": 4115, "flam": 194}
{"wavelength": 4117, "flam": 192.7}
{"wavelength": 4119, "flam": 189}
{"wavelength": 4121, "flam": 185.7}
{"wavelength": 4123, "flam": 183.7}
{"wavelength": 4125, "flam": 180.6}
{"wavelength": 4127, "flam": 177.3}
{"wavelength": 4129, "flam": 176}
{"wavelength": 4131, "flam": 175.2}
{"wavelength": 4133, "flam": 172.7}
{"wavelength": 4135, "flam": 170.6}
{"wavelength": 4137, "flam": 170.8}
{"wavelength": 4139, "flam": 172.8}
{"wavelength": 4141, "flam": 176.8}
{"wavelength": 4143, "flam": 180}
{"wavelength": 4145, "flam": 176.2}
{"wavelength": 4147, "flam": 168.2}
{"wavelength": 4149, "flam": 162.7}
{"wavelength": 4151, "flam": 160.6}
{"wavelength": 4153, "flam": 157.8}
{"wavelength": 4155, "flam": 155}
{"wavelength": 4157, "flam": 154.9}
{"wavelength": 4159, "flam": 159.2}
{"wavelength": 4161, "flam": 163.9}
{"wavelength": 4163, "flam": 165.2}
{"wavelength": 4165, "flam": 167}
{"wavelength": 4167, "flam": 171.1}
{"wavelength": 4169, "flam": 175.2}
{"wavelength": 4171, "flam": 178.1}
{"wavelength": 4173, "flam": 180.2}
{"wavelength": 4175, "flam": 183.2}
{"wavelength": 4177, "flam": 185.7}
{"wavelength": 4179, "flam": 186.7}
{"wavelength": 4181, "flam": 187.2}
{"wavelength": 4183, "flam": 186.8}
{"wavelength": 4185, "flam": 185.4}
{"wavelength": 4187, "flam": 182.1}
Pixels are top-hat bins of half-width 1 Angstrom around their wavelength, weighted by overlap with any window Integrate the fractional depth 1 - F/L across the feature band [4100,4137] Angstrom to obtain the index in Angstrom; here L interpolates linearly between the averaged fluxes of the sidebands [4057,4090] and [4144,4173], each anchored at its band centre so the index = -4.1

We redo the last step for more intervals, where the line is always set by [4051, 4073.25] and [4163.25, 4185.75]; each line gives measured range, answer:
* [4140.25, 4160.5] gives 1.5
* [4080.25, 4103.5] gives -2.1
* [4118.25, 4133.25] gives -0.3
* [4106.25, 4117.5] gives -1.4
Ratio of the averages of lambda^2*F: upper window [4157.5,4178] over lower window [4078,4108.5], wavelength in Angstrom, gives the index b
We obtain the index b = 0.93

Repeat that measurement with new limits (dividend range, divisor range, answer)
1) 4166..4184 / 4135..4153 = 1.08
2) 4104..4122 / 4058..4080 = 1.14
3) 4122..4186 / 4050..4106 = 0.98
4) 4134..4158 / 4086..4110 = 0.86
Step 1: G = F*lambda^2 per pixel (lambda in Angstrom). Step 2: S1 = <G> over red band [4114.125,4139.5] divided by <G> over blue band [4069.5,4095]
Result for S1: 1.0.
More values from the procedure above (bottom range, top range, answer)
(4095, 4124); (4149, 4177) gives 0.87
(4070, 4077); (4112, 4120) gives 1.09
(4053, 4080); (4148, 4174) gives 0.99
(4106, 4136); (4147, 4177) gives 0.91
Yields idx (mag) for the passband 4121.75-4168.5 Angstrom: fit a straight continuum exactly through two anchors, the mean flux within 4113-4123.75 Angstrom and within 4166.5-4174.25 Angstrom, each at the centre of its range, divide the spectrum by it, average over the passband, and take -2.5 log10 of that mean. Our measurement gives 0.08 mag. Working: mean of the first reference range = 190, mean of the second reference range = 177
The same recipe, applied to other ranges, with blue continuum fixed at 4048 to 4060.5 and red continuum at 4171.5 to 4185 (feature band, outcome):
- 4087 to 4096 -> -0.09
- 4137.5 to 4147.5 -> 0.03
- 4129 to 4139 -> 0.04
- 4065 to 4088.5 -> -0.04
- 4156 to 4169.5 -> 0.11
